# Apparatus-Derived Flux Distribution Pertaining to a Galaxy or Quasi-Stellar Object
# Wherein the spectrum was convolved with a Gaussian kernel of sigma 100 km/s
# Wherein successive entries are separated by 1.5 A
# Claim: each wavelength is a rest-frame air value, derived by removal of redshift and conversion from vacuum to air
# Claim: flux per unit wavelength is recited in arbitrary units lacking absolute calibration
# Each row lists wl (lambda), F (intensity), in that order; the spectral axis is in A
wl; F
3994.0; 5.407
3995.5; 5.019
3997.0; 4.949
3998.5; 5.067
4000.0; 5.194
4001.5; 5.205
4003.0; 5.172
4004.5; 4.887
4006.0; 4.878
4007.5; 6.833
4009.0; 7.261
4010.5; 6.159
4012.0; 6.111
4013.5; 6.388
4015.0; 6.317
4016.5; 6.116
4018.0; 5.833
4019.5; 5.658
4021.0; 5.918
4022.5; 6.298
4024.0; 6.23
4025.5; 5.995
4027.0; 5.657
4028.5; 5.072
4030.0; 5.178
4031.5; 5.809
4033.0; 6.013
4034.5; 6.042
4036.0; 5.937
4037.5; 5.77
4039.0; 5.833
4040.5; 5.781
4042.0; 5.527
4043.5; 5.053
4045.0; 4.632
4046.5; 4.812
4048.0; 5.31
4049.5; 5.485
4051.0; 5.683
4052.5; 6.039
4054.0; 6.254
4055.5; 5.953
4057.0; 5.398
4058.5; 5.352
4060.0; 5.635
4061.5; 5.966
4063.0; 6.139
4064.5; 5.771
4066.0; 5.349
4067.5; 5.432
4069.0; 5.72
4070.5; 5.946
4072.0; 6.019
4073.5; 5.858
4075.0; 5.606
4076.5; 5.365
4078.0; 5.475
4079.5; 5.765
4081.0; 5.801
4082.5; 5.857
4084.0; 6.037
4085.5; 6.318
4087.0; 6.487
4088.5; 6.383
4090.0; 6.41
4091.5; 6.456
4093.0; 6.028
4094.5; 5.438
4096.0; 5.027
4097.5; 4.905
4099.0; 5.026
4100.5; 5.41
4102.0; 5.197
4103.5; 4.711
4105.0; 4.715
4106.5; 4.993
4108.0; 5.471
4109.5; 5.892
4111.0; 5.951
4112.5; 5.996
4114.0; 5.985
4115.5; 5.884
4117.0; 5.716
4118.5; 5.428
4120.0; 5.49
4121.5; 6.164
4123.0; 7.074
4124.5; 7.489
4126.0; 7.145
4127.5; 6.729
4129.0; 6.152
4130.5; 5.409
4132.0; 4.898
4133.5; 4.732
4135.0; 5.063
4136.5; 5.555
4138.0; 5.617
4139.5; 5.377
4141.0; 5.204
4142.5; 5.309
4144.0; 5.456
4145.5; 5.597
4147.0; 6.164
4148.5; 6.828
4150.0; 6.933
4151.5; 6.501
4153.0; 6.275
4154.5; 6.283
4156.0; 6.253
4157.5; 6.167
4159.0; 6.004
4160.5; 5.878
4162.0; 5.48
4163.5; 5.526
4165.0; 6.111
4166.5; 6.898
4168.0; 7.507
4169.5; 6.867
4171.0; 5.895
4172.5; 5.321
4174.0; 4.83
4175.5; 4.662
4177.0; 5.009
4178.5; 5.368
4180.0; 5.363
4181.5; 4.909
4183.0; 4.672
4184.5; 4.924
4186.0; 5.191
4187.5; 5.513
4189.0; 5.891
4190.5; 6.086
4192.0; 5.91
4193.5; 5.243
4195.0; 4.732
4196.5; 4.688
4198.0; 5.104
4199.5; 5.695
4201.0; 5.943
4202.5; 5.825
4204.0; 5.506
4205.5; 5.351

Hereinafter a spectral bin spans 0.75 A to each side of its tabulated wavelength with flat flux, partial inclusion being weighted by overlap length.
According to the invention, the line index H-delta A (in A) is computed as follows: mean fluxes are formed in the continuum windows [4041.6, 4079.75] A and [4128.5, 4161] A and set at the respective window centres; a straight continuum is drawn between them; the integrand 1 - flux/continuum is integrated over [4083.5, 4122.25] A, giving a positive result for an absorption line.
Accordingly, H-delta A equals 0.2 A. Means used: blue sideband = 5.6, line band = 5.67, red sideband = 5.8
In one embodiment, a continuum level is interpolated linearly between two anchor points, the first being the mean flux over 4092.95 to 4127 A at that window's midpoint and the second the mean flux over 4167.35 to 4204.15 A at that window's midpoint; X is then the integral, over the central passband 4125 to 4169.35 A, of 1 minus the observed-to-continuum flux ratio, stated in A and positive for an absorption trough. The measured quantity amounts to -3.2 A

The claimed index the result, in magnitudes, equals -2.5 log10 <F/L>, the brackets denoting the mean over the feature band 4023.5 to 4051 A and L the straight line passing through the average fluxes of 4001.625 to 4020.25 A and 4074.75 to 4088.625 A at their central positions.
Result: 0.07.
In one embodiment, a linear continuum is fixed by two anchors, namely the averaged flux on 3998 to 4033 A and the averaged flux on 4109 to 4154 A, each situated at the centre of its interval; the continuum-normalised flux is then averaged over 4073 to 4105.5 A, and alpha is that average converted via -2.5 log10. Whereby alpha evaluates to 0.04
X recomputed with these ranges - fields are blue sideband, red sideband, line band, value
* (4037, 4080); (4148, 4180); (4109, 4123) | -0.17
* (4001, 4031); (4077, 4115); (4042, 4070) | 1.01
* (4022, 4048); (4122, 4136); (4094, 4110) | 2.13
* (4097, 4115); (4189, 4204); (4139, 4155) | -1.69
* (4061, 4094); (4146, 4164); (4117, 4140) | 0.78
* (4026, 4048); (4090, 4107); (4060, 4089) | -2.45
